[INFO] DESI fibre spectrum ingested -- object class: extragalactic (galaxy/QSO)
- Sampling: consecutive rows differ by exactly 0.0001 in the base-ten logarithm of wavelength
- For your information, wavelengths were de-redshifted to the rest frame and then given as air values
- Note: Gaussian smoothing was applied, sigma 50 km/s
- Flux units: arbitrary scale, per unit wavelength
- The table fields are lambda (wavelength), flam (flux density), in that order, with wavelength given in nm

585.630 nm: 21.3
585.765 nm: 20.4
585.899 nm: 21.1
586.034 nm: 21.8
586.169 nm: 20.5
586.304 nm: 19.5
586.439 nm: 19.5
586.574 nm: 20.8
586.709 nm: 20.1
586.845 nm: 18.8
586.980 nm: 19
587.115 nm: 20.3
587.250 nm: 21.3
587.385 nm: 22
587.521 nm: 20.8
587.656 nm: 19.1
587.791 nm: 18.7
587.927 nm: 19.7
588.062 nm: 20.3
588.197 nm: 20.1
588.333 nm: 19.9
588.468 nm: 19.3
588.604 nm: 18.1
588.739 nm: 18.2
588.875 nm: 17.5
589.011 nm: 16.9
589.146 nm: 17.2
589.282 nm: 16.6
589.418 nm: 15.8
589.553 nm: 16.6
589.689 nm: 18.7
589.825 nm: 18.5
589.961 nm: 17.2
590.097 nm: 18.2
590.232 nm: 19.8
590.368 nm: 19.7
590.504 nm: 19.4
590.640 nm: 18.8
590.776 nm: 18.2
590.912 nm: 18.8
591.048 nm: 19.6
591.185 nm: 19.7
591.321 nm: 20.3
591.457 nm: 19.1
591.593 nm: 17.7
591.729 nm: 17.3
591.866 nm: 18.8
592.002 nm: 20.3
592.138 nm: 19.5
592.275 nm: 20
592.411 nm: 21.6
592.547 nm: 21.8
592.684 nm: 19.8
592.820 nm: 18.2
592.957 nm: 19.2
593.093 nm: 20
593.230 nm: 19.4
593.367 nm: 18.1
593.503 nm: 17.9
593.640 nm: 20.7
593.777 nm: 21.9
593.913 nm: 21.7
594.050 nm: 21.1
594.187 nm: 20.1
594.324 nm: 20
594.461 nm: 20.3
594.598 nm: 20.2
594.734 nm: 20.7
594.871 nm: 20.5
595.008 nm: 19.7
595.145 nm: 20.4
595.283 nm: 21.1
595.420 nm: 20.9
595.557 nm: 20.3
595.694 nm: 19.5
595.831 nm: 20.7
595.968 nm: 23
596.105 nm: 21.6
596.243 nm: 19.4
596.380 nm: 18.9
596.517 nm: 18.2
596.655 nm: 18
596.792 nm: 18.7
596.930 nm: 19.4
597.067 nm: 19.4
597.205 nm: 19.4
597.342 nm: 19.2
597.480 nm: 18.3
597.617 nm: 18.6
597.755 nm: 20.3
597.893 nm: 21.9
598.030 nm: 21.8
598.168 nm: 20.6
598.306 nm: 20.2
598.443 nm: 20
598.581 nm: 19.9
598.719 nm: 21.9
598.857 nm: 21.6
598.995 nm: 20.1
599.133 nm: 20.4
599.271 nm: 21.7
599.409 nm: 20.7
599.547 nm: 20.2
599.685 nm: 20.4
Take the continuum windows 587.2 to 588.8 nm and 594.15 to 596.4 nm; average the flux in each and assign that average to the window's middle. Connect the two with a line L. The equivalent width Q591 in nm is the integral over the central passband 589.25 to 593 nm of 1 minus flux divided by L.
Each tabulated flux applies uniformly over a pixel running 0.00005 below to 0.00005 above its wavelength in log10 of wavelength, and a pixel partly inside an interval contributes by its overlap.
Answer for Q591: 0.217 nm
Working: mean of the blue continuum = 19.8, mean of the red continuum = 20.5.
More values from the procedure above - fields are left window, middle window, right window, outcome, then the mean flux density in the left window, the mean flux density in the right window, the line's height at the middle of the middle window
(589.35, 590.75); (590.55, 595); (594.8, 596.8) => -0.136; 18.3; 20.1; 19.1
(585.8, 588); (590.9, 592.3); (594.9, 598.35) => 0.063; 20.2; 20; 20.1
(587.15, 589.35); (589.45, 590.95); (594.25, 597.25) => 0.069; 19.1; 20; 19.4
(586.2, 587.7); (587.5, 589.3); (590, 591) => 0.083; 20.1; 19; 19.7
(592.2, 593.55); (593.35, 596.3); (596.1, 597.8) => -0.173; 19.6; 19.1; 19.4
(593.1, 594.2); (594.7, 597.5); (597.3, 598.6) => 0.030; 20.1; 20.1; 20.1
